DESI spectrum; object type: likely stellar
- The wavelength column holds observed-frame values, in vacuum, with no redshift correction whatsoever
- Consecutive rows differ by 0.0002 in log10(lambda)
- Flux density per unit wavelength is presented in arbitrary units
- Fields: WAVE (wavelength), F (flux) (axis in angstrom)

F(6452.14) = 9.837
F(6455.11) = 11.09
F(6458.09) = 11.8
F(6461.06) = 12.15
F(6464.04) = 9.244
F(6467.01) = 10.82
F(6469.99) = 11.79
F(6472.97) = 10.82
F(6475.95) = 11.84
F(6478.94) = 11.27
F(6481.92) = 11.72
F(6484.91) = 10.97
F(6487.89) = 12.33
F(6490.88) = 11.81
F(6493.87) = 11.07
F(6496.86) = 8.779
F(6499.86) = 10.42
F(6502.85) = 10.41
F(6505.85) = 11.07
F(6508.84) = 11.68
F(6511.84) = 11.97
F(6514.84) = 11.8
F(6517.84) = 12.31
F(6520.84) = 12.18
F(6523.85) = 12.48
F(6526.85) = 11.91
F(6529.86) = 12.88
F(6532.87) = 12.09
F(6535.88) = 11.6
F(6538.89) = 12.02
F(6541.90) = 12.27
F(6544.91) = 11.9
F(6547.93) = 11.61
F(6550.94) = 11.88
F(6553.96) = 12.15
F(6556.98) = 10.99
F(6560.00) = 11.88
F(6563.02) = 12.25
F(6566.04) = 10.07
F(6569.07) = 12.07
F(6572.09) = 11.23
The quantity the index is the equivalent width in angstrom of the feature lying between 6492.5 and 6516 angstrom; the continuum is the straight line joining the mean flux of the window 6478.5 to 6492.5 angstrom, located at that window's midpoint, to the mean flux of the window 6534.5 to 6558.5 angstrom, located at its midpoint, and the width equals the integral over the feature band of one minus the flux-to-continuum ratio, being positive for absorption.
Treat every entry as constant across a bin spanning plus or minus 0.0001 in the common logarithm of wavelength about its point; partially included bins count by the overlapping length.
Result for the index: 1.63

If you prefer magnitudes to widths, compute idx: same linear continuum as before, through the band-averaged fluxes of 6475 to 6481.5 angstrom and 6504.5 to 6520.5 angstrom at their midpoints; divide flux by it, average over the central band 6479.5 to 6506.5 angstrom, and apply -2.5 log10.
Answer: 0.07 mag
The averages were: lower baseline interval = 11.6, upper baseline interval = 11.8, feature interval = 11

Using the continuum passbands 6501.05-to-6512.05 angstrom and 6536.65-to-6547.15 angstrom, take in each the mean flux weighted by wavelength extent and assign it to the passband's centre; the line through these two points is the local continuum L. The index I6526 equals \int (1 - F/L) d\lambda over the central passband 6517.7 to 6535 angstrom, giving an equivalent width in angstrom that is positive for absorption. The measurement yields -1.0 angstrom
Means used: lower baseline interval 11.2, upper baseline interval 12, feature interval 12.3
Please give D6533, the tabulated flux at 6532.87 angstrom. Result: 12.09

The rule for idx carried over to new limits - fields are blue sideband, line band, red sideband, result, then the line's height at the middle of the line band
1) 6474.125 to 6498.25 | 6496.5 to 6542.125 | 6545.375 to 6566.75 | -0.02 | 11.4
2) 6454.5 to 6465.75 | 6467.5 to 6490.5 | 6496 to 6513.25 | -0.06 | 10.9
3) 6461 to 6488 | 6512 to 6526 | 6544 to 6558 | -0.06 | 11.5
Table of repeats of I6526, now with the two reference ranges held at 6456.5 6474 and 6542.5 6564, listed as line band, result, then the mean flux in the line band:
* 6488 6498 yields 0.41 angstrom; 10.9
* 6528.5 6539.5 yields -0.46 angstrom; 12.1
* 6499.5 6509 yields 0.49 angstrom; 10.8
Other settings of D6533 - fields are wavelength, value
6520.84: 12.18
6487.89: 12.33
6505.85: 11.07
